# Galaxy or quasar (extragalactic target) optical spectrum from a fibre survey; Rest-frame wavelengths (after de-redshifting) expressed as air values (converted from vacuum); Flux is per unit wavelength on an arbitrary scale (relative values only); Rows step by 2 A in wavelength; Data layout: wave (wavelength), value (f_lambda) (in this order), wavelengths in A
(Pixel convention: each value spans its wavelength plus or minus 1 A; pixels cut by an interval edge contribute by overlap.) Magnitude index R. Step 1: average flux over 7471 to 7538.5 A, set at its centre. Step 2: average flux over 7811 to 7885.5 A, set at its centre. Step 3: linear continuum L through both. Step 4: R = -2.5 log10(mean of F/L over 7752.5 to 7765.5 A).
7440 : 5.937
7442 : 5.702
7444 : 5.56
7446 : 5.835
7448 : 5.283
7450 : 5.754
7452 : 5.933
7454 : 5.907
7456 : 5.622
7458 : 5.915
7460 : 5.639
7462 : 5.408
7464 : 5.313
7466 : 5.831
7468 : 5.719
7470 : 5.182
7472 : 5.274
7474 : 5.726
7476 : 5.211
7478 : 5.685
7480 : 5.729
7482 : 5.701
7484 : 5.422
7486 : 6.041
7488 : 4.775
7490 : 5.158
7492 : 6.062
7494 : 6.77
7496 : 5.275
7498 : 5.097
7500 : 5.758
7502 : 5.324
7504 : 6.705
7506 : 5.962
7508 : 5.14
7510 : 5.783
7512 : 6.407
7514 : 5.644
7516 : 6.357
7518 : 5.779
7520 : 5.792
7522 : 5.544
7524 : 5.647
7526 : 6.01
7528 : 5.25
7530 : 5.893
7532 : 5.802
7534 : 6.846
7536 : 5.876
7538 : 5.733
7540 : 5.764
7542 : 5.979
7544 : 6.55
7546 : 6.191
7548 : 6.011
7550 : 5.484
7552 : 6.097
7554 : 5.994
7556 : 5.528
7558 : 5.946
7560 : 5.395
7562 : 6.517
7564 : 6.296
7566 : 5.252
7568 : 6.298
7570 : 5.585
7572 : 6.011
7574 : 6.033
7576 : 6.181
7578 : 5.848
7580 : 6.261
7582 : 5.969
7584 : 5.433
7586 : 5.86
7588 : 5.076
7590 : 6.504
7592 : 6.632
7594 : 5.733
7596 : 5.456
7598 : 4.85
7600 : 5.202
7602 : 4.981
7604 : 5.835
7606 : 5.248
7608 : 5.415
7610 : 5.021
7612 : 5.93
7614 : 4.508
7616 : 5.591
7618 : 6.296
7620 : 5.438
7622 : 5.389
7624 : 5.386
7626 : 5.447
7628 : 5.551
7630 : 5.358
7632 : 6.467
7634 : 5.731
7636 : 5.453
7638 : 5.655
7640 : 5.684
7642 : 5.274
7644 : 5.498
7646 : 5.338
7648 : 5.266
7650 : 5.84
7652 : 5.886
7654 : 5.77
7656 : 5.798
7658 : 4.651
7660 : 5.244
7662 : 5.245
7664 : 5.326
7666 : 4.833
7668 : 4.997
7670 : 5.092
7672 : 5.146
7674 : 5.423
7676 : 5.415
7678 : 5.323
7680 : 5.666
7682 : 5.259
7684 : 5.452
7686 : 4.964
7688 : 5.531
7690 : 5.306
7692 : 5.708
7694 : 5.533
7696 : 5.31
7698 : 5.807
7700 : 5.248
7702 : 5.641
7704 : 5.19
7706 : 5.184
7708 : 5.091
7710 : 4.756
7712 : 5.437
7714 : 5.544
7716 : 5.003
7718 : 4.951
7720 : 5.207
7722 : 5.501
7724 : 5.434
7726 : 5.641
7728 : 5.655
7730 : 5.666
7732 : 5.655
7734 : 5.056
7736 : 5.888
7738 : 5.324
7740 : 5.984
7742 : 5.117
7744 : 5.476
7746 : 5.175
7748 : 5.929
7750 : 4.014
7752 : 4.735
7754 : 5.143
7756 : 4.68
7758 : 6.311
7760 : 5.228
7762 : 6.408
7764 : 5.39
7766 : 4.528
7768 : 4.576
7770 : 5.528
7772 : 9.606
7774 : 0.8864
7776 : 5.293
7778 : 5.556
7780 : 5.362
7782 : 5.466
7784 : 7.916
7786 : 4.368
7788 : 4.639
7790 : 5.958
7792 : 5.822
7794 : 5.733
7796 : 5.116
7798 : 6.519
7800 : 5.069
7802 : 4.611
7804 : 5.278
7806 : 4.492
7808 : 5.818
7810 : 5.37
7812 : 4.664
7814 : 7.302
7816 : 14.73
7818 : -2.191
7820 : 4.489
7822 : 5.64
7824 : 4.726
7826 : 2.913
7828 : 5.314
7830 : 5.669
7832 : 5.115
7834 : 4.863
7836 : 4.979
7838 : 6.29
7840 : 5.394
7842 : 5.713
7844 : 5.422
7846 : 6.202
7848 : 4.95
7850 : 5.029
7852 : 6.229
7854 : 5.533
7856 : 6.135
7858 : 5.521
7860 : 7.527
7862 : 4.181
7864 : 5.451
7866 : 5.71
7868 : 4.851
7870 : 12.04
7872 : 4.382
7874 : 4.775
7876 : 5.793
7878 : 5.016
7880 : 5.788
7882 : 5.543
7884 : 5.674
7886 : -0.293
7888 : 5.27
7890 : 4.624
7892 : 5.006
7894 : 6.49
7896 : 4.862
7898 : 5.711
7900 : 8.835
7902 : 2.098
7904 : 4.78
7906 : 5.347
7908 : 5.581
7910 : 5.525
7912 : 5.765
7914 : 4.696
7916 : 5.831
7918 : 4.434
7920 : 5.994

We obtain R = 0.03 mag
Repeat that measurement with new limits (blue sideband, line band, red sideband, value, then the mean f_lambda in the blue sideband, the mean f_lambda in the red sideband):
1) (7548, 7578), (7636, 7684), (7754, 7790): 0.06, 5.9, 5.41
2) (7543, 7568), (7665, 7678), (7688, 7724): 0.06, 5.95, 5.33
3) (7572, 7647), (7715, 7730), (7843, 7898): 0.04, 5.61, 5.48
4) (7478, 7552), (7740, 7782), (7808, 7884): 0.08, 5.81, 5.6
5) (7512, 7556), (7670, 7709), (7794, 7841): 0.04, 5.92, 5.32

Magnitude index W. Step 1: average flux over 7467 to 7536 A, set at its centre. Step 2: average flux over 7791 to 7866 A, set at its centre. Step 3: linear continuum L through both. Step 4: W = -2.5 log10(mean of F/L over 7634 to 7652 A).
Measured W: 0.01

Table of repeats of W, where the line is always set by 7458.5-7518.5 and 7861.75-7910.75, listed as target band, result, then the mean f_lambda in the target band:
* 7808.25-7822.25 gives -0.06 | 5.72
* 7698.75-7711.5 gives 0.06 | 5.21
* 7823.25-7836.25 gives 0.13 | 4.79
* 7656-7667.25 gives 0.08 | 5.12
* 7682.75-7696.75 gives 0.02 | 5.4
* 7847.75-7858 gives -0.05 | 5.62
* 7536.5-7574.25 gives -0.06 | 5.93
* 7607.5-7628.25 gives 0.02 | 5.45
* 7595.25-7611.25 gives 0.06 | 5.26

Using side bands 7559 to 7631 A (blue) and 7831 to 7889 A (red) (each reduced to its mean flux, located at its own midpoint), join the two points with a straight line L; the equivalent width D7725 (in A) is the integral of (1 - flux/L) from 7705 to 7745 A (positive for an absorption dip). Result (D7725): 1.4 A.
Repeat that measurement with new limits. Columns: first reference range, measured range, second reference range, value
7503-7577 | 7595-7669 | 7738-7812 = 3.55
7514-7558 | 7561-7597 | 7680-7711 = -1.17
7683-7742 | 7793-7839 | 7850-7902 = 1.38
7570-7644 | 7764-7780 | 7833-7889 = 1.08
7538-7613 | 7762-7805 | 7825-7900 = 0.96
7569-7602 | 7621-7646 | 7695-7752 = 0.24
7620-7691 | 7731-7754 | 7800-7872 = 0.82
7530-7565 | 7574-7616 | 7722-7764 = 1.81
